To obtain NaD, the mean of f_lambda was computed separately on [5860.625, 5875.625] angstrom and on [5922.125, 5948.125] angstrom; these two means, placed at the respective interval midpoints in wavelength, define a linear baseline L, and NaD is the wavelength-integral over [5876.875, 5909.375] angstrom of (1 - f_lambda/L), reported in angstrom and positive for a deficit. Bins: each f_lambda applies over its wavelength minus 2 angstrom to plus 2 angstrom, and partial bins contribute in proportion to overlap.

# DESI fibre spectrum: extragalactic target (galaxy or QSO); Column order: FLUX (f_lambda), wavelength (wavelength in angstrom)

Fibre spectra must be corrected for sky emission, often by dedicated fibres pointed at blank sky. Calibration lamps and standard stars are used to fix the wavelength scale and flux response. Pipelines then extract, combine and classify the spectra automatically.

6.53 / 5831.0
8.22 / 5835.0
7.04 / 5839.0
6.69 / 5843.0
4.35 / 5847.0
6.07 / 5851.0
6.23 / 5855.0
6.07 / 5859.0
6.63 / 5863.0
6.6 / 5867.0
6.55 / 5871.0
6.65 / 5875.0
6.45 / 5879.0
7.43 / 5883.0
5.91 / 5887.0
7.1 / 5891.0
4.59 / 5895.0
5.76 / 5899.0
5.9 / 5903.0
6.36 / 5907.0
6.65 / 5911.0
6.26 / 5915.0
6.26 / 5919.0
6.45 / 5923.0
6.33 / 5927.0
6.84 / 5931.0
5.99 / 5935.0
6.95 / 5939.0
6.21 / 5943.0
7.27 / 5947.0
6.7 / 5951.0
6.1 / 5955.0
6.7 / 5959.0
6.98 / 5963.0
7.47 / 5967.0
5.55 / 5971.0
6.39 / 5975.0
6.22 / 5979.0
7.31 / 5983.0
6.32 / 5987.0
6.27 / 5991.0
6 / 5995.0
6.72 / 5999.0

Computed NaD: 1.9 angstrom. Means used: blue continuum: 6.59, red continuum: 6.56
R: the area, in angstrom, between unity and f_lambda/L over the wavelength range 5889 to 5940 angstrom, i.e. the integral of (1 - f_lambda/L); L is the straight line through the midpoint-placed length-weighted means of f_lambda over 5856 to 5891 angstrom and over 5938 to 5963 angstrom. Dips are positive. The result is 2.8 angstrom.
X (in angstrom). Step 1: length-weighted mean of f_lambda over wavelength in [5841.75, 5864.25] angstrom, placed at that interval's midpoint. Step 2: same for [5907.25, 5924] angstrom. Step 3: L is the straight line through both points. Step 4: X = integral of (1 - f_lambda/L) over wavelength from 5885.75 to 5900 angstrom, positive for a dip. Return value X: 0.9 angstrom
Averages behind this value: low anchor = 5.96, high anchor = 6.4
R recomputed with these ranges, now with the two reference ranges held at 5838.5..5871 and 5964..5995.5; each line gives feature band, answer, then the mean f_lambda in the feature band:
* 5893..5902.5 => 1.51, 5.29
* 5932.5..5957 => -0.55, 6.54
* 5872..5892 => -1.36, 6.68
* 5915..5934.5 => -0.18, 6.41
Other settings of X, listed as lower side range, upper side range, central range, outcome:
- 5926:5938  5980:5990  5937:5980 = -0.2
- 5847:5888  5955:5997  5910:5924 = 0.1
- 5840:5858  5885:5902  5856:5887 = -3.6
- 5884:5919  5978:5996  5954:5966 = -0.7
